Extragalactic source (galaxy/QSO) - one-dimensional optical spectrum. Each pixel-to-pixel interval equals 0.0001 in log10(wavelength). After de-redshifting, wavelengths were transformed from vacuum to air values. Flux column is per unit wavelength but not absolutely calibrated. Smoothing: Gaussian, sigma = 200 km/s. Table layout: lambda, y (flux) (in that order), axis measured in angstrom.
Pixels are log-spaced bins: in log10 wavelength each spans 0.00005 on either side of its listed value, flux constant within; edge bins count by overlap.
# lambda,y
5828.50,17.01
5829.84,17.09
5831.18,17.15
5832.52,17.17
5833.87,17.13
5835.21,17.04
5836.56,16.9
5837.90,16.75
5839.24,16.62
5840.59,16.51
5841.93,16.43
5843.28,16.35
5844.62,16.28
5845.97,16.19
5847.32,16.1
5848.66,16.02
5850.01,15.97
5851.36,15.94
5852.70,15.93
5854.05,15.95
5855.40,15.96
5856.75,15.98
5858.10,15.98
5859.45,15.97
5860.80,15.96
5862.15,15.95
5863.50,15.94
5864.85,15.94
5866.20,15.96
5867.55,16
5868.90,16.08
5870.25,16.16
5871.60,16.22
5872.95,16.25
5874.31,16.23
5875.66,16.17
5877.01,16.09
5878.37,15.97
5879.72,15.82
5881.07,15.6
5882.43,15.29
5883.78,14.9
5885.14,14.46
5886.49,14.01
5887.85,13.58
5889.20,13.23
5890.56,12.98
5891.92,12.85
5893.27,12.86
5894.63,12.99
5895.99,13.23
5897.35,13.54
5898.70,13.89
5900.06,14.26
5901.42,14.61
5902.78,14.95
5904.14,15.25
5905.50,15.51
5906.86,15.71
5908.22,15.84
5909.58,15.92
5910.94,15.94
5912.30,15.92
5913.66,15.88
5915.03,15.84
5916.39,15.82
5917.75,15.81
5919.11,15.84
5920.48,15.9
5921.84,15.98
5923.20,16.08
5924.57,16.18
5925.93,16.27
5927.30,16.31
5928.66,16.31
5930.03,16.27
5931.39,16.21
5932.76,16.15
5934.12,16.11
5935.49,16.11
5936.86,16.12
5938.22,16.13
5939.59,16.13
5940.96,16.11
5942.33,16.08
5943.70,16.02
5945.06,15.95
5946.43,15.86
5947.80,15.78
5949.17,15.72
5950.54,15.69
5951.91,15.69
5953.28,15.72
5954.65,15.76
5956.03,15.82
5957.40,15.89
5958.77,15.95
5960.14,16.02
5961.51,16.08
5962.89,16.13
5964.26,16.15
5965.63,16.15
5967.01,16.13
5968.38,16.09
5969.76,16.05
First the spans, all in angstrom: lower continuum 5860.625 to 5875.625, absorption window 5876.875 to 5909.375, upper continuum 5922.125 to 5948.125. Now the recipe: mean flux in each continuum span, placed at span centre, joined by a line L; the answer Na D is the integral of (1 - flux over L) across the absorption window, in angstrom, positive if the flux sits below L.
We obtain 3.3 angstrom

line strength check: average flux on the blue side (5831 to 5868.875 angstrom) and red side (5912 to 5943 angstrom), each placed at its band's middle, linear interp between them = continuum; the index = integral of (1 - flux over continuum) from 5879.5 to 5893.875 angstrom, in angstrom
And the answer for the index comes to 1.8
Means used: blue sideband 16.3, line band 14.1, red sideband 16.1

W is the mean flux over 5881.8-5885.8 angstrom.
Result 14.9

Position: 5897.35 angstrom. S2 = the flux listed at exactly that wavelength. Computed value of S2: 13.54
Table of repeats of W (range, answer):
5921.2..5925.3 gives 16.1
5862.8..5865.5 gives 15.9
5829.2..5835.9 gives 17.1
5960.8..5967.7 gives 16.1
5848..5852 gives 16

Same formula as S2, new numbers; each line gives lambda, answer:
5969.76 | 16.05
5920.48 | 15.9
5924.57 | 16.18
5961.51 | 16.08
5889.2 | 13.23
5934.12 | 16.11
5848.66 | 16.02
